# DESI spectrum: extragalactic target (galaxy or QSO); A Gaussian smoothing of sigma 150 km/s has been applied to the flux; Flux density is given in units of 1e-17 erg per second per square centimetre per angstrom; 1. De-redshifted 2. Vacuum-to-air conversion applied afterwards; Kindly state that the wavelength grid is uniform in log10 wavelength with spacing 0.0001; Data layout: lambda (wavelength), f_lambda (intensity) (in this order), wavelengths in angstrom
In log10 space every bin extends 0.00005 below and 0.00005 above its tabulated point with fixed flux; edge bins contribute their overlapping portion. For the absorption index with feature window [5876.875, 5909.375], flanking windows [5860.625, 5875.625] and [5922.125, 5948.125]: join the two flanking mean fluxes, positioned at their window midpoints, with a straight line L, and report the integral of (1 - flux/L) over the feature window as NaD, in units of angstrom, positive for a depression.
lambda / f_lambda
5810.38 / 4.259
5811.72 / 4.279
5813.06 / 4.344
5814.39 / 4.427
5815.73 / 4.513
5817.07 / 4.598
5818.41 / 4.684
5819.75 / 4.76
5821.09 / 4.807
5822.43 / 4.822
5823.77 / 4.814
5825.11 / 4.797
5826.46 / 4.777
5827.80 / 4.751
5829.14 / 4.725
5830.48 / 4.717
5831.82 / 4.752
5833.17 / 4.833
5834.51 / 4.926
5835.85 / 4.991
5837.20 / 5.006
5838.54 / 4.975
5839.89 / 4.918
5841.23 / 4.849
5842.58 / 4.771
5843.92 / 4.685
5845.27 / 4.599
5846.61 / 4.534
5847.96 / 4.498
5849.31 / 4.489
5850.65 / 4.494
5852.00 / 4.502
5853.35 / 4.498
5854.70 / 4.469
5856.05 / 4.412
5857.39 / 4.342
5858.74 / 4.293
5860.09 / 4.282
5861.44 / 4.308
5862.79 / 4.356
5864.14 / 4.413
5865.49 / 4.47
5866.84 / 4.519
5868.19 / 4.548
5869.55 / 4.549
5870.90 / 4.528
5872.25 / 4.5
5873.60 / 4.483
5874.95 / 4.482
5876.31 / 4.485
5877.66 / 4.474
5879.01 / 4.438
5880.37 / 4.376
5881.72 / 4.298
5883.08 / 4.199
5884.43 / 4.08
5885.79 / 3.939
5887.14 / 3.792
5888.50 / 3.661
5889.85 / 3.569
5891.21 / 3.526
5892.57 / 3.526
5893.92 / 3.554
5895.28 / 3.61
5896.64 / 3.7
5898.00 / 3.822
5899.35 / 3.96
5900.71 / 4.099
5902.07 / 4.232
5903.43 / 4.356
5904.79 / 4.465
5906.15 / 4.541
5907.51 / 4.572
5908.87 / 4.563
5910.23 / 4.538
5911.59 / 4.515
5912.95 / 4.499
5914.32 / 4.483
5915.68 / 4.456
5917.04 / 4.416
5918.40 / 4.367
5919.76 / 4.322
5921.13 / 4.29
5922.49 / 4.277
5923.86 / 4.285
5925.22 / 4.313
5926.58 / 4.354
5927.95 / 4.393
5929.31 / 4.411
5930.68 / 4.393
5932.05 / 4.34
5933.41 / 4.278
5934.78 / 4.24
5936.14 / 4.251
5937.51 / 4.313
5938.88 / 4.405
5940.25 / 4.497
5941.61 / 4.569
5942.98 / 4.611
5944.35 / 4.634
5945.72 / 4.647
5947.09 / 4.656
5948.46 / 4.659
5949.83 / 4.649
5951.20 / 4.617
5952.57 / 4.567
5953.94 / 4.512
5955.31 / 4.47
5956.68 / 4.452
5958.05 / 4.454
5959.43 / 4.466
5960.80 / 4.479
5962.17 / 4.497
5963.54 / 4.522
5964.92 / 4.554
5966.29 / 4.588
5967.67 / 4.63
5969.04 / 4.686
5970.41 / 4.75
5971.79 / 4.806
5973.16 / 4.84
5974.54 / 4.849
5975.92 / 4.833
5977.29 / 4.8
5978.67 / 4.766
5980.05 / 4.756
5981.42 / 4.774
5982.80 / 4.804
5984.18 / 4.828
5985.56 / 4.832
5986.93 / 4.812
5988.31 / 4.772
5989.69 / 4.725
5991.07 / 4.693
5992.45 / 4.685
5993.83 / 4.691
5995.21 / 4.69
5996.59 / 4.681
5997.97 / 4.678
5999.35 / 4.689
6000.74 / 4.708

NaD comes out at 2.88 angstrom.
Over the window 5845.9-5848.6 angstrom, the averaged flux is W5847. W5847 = 4.52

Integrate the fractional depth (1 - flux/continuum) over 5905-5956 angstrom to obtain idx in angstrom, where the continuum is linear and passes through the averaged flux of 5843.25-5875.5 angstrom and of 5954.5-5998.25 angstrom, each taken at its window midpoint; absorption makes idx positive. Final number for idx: 1.6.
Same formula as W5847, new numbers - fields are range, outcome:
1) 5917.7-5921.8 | 4.33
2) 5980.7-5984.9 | 4.8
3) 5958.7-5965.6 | 4.5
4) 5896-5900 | 3.83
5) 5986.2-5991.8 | 4.76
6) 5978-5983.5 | 4.77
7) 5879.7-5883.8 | 4.29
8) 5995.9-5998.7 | 4.68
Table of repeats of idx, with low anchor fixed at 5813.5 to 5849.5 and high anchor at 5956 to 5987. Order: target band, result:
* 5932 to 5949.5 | 0.8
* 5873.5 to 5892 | 2.4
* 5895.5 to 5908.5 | 1.5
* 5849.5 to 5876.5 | 1.6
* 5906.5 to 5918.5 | 0.5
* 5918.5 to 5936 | 1.4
